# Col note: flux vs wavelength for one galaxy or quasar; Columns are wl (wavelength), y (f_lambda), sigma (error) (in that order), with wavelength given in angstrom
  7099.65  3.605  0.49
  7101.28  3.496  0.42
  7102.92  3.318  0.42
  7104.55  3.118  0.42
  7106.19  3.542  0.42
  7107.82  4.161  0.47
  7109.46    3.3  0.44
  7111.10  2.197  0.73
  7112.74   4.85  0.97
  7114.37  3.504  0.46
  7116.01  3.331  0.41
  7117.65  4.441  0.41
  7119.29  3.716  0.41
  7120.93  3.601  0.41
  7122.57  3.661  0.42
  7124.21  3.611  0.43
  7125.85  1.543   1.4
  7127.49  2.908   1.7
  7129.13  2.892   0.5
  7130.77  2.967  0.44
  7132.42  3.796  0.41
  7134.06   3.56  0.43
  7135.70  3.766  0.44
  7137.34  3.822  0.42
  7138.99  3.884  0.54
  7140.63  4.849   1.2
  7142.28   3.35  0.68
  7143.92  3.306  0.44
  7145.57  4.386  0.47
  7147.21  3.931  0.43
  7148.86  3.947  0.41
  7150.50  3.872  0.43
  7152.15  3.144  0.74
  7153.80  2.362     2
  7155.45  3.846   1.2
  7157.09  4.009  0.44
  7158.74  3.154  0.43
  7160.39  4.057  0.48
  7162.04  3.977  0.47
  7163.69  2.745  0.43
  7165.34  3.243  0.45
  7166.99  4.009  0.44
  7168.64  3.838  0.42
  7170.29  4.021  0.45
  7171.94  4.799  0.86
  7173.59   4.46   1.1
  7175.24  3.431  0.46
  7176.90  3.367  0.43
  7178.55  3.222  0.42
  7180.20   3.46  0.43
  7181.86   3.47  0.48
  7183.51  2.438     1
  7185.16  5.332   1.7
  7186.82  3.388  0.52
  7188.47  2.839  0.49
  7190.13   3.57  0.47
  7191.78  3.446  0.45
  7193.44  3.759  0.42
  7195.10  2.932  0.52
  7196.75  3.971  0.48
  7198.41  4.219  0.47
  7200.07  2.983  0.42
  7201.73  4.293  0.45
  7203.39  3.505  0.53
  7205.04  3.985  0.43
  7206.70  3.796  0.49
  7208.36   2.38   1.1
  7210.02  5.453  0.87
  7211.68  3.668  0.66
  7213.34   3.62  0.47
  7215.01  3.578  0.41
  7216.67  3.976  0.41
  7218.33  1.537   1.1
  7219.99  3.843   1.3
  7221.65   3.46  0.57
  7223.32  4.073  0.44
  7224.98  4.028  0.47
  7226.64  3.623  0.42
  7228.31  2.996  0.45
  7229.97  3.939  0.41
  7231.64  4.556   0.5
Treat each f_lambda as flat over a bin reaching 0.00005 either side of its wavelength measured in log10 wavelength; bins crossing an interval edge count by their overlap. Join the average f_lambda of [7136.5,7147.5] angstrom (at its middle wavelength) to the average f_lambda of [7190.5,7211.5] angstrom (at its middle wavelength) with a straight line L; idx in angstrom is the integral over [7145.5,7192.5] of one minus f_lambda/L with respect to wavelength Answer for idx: 2.5 angstrom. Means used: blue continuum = 3.93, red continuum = 3.72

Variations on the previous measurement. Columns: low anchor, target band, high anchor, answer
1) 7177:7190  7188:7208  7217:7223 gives -1.6 angstrom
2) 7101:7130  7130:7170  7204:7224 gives -2.2 angstrom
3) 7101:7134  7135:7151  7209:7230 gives -2.1 angstrom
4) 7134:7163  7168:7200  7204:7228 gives 0.1 angstrom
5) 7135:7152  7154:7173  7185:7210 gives 0.2 angstrom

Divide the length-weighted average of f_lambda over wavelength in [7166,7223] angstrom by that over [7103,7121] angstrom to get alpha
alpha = 1.01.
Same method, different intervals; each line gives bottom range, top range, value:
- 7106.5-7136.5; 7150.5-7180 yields 1.06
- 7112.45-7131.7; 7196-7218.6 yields 1.09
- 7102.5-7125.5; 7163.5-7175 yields 1.10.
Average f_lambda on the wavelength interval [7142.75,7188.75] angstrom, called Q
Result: 3.65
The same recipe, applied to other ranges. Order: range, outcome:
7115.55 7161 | 3.56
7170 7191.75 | 3.66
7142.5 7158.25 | 3.62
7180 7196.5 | 3.48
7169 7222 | 3.63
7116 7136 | 3.36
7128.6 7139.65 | 3.54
